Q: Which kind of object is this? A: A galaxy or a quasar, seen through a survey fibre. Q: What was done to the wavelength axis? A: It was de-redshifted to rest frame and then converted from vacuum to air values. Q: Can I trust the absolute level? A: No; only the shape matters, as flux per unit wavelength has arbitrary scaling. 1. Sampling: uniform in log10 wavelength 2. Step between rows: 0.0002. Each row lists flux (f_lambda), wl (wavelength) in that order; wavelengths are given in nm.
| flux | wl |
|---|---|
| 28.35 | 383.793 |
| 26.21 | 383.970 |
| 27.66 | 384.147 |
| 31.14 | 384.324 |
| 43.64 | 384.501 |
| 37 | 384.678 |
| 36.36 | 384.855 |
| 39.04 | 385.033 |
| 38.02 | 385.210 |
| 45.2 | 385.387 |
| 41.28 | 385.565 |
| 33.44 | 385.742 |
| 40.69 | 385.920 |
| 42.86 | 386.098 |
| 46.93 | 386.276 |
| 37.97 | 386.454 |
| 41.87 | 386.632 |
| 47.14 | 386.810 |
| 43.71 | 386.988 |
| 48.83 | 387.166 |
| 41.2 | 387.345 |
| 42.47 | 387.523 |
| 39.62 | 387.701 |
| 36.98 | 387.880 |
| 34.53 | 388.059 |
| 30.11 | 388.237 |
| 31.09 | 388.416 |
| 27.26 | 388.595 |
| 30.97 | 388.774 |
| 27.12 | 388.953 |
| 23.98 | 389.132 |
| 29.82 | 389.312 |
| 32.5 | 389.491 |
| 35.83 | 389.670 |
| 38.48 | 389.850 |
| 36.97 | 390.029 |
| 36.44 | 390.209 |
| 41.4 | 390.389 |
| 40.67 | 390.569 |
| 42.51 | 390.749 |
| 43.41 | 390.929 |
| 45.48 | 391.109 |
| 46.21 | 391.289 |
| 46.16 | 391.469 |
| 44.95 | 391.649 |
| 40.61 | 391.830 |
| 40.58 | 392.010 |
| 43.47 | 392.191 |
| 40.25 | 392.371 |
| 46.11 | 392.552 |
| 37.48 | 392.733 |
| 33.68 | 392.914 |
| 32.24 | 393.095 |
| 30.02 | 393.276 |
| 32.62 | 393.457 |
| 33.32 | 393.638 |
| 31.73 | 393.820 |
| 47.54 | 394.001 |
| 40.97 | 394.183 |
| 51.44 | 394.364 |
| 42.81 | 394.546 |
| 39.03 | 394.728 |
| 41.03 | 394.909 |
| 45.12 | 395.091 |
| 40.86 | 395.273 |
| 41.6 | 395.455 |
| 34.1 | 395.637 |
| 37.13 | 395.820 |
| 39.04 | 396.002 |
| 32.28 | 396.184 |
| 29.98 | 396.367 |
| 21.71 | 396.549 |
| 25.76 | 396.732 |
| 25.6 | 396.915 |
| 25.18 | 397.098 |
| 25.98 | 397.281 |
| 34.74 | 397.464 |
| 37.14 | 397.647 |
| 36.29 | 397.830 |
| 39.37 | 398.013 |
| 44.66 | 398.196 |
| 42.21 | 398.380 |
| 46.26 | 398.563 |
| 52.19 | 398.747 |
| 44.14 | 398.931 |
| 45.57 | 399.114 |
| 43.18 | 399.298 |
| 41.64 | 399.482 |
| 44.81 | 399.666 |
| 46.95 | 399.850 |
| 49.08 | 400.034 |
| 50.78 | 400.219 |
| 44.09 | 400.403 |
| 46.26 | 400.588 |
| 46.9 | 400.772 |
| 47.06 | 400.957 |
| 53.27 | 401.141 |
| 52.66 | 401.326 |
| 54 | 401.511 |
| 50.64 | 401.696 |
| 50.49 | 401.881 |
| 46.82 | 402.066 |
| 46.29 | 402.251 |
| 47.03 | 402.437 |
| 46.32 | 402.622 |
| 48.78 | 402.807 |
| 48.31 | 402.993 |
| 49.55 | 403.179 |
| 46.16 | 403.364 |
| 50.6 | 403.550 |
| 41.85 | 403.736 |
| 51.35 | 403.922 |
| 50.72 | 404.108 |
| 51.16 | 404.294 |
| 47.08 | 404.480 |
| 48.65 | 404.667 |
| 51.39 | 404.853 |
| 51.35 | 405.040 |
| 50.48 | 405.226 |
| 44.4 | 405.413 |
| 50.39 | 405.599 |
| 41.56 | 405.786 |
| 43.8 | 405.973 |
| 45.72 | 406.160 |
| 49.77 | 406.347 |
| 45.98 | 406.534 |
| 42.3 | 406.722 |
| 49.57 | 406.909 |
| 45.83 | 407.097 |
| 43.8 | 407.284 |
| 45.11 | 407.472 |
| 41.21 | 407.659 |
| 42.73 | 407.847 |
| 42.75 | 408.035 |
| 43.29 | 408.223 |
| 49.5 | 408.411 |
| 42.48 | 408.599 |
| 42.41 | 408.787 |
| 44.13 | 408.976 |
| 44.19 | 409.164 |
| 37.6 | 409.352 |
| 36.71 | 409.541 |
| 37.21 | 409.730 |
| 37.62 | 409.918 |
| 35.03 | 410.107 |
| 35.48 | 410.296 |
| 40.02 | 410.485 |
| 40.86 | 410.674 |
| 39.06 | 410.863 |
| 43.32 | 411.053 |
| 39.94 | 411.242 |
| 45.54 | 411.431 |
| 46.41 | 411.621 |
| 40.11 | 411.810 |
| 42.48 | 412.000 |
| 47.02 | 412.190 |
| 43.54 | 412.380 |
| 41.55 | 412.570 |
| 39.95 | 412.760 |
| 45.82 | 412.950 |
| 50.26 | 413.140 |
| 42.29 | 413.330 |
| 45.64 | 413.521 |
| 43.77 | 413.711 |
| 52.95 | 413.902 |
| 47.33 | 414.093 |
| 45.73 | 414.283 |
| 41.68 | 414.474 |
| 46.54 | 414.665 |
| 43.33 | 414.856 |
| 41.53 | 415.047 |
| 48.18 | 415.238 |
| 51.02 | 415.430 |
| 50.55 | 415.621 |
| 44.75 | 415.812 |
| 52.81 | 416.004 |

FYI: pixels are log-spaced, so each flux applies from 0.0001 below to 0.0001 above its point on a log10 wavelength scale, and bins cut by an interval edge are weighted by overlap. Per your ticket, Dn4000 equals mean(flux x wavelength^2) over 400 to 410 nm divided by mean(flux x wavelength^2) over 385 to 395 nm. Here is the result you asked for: 1.29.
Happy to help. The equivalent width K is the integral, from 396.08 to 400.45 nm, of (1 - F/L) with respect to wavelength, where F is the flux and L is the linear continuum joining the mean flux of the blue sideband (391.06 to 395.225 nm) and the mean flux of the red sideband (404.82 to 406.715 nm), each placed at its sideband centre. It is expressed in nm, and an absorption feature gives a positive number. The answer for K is 0.47 nm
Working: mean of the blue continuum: 40.5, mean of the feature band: 38.7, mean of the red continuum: 47.1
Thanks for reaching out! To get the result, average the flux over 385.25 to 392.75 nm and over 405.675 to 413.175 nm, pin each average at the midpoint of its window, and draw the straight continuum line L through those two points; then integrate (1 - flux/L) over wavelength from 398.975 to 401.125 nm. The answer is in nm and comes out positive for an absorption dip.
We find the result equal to -0.27 nm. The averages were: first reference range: 39.2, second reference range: 42.7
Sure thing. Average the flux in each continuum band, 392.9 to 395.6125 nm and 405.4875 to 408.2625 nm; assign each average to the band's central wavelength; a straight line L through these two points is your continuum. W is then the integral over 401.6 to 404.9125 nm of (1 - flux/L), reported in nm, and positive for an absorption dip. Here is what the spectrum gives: -0.402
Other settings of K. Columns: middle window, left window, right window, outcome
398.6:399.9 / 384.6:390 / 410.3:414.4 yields -0.16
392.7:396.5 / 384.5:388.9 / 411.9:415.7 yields 0.30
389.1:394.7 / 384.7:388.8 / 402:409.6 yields 0.25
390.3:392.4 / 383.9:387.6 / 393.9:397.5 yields -0.30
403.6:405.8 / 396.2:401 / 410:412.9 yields -0.44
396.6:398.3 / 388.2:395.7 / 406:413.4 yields 0.30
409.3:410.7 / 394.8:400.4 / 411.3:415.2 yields 0.20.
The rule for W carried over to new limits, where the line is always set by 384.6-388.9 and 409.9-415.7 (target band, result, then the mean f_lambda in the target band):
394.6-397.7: 0.51 nm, 34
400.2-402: -0.35 nm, 49.5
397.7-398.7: -0.03 nm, 42.1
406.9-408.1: -0.04 nm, 44.1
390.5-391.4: -0.09 nm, 43.8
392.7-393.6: 0.16 nm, 33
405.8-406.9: -0.08 nm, 45.5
